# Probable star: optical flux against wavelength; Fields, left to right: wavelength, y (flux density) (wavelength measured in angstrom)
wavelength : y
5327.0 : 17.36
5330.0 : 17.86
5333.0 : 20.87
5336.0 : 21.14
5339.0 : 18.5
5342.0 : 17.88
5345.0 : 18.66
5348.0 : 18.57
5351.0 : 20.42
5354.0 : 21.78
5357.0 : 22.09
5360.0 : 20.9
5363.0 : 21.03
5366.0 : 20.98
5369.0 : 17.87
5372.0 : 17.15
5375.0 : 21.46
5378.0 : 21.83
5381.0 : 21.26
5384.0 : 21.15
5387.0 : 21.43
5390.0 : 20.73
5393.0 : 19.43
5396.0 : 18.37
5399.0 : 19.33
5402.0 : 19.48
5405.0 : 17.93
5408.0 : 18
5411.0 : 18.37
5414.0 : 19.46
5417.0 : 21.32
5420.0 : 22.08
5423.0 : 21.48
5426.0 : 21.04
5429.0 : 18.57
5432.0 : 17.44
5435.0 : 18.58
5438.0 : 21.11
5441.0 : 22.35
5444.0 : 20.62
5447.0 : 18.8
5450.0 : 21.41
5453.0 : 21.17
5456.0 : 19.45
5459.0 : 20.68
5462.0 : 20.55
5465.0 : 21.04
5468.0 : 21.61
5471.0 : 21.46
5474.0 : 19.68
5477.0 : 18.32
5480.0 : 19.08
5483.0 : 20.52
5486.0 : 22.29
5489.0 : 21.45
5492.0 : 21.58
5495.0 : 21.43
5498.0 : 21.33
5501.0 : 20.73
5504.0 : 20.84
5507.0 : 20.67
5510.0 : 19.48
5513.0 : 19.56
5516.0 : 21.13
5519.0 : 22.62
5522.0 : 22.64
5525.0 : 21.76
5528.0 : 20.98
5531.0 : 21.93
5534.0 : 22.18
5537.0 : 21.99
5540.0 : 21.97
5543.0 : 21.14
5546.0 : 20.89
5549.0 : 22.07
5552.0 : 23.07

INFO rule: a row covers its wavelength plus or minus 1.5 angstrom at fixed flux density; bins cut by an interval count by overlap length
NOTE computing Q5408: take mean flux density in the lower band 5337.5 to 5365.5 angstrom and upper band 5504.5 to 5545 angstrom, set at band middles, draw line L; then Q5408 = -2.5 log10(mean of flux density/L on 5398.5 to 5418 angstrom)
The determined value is 0.077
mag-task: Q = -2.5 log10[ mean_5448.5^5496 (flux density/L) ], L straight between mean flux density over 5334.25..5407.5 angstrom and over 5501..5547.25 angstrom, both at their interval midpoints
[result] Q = 0.006 mag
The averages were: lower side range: 19.9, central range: 20.7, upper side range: 21.3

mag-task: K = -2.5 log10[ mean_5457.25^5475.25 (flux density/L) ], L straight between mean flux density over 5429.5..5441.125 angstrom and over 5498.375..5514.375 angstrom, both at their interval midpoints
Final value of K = -0.05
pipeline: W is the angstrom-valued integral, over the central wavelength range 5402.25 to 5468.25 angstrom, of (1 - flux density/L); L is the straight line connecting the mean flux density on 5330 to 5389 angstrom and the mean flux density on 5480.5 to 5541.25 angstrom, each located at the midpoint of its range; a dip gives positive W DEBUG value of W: 2.1 angstrom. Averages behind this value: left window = 20.2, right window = 21.3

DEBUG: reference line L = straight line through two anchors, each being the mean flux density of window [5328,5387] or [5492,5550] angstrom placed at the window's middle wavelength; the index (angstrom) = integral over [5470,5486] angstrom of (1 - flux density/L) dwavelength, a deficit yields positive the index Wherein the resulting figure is 0.8 angstrom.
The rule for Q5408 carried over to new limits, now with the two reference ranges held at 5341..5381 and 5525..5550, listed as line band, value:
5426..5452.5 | 0.04 mag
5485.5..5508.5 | 0.00 mag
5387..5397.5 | 0.03 mag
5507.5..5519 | 0.05 mag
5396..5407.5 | 0.09 mag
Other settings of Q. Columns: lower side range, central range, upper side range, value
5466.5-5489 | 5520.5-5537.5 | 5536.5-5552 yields -0.02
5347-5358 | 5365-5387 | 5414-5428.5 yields 0.03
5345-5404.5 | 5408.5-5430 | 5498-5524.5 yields 0.01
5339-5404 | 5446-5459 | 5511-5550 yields 0.03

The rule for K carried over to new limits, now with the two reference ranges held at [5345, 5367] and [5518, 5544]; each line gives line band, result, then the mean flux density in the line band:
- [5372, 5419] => 0.056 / 19.9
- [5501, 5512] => 0.072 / 20.3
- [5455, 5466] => 0.050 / 20.4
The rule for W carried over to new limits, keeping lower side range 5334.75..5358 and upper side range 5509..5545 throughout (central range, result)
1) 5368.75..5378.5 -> 0.25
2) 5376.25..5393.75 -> -0.76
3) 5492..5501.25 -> -0.04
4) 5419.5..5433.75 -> 0.41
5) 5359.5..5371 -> -0.01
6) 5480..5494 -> -0.07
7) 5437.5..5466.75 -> 0.10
